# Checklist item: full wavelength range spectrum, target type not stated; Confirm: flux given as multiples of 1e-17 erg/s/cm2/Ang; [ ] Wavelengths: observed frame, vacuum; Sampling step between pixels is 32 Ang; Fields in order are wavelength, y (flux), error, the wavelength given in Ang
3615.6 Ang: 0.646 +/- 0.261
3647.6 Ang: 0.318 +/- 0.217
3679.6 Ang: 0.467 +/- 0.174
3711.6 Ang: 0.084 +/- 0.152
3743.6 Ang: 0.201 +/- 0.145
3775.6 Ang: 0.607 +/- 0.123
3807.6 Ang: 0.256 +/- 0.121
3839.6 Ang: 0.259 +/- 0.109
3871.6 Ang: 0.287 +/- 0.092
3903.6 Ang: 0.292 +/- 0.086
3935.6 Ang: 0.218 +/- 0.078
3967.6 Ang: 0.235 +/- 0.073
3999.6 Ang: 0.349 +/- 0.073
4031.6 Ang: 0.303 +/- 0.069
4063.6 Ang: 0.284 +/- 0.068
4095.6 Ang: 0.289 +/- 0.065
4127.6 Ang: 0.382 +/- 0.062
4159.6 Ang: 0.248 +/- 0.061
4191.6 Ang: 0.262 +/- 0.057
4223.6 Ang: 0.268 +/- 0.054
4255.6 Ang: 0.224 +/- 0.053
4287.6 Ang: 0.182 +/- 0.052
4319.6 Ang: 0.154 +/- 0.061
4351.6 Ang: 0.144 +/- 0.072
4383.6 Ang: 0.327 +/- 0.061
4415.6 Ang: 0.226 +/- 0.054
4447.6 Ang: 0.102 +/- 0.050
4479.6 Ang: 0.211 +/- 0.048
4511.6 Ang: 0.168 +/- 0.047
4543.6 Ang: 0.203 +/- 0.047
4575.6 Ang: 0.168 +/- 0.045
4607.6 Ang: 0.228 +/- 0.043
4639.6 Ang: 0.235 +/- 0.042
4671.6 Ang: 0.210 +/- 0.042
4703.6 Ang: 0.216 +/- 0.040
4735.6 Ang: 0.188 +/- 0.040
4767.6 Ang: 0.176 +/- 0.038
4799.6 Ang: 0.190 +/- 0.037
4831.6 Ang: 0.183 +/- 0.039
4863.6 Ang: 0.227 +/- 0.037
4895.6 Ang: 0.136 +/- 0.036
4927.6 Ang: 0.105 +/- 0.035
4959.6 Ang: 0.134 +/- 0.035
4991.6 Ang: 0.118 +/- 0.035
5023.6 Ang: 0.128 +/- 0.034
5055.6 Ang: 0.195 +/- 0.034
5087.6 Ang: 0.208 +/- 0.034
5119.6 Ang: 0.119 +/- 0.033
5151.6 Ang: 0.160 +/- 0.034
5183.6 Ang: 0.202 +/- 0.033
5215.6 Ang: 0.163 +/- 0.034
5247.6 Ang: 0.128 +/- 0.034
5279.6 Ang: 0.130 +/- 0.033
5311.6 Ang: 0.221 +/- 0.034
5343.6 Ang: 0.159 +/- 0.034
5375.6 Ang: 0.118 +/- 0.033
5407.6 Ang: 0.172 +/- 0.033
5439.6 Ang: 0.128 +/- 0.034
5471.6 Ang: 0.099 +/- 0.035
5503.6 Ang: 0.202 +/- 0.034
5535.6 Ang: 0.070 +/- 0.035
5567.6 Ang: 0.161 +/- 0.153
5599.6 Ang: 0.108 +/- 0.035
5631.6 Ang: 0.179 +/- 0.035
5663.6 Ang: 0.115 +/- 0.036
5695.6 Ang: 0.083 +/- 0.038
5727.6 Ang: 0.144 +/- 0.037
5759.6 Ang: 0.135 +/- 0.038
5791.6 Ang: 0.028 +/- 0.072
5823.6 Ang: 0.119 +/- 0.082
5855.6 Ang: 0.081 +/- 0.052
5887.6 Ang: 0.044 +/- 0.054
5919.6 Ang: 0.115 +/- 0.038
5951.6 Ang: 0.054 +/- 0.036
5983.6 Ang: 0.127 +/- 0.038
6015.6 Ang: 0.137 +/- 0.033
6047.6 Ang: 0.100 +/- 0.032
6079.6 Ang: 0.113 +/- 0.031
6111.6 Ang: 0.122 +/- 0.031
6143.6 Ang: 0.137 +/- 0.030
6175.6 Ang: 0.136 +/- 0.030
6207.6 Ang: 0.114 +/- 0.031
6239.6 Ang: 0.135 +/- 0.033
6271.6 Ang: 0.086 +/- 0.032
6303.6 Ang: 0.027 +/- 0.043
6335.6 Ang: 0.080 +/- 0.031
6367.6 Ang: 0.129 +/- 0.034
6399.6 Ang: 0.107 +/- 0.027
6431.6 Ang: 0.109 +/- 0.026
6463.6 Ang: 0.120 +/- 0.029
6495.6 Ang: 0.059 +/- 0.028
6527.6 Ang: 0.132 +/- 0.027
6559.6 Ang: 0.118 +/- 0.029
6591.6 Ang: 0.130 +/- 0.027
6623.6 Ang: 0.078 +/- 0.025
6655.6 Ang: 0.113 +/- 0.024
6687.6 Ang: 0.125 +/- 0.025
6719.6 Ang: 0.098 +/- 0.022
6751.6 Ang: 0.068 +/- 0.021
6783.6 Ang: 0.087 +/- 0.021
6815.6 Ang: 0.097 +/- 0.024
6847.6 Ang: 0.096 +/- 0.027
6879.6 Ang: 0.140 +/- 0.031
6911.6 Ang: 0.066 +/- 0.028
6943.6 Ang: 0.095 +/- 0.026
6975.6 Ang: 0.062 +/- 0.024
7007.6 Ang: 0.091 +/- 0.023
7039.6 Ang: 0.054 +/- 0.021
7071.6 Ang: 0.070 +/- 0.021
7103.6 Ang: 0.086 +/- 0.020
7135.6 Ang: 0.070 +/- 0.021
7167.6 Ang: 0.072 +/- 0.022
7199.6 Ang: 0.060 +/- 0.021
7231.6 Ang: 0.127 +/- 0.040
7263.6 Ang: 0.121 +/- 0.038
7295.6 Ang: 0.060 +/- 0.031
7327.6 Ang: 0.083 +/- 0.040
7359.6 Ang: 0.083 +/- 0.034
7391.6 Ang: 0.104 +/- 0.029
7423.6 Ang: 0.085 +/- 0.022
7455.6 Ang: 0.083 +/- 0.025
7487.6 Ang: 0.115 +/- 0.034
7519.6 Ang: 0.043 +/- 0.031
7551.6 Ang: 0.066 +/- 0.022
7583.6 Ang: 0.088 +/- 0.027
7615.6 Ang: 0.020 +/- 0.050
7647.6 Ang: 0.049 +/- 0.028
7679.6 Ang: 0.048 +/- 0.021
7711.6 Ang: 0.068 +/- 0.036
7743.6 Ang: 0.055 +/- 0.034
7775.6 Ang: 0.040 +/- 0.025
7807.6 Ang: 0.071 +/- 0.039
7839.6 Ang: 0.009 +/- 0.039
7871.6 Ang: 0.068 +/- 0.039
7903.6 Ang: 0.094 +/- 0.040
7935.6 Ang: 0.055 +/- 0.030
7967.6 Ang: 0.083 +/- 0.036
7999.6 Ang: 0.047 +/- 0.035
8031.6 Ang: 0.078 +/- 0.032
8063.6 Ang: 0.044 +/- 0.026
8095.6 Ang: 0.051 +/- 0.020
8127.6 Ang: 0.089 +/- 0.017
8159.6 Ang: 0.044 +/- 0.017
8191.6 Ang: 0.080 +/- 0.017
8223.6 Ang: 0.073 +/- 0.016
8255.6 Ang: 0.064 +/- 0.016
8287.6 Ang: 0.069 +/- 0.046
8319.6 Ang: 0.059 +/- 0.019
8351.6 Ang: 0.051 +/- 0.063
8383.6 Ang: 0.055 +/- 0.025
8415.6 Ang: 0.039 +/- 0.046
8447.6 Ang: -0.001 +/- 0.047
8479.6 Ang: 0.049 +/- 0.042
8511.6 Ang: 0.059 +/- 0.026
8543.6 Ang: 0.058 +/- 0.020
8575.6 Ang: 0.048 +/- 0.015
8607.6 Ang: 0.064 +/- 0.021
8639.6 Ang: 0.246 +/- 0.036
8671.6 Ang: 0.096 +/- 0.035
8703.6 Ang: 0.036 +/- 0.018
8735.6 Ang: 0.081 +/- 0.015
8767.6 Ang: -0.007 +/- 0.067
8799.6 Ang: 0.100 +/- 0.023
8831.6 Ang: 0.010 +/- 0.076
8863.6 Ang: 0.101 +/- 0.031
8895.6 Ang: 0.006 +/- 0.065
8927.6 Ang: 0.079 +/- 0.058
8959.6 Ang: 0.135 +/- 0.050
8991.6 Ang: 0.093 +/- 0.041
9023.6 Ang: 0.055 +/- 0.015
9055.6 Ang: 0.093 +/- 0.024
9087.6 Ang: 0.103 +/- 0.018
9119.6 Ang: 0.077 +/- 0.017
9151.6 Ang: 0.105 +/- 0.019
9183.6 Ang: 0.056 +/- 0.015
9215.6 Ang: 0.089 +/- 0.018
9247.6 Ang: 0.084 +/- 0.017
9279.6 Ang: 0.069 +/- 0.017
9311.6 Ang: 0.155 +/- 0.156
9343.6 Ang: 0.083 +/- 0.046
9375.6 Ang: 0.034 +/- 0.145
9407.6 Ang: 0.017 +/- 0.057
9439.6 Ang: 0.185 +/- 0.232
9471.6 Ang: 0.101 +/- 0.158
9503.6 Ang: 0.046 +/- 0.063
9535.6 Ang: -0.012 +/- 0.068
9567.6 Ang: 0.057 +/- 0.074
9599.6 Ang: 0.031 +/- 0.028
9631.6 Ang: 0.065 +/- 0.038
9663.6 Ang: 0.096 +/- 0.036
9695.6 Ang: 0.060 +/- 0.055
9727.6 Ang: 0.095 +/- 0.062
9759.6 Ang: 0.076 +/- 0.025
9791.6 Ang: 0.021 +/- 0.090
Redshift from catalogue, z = 1.321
